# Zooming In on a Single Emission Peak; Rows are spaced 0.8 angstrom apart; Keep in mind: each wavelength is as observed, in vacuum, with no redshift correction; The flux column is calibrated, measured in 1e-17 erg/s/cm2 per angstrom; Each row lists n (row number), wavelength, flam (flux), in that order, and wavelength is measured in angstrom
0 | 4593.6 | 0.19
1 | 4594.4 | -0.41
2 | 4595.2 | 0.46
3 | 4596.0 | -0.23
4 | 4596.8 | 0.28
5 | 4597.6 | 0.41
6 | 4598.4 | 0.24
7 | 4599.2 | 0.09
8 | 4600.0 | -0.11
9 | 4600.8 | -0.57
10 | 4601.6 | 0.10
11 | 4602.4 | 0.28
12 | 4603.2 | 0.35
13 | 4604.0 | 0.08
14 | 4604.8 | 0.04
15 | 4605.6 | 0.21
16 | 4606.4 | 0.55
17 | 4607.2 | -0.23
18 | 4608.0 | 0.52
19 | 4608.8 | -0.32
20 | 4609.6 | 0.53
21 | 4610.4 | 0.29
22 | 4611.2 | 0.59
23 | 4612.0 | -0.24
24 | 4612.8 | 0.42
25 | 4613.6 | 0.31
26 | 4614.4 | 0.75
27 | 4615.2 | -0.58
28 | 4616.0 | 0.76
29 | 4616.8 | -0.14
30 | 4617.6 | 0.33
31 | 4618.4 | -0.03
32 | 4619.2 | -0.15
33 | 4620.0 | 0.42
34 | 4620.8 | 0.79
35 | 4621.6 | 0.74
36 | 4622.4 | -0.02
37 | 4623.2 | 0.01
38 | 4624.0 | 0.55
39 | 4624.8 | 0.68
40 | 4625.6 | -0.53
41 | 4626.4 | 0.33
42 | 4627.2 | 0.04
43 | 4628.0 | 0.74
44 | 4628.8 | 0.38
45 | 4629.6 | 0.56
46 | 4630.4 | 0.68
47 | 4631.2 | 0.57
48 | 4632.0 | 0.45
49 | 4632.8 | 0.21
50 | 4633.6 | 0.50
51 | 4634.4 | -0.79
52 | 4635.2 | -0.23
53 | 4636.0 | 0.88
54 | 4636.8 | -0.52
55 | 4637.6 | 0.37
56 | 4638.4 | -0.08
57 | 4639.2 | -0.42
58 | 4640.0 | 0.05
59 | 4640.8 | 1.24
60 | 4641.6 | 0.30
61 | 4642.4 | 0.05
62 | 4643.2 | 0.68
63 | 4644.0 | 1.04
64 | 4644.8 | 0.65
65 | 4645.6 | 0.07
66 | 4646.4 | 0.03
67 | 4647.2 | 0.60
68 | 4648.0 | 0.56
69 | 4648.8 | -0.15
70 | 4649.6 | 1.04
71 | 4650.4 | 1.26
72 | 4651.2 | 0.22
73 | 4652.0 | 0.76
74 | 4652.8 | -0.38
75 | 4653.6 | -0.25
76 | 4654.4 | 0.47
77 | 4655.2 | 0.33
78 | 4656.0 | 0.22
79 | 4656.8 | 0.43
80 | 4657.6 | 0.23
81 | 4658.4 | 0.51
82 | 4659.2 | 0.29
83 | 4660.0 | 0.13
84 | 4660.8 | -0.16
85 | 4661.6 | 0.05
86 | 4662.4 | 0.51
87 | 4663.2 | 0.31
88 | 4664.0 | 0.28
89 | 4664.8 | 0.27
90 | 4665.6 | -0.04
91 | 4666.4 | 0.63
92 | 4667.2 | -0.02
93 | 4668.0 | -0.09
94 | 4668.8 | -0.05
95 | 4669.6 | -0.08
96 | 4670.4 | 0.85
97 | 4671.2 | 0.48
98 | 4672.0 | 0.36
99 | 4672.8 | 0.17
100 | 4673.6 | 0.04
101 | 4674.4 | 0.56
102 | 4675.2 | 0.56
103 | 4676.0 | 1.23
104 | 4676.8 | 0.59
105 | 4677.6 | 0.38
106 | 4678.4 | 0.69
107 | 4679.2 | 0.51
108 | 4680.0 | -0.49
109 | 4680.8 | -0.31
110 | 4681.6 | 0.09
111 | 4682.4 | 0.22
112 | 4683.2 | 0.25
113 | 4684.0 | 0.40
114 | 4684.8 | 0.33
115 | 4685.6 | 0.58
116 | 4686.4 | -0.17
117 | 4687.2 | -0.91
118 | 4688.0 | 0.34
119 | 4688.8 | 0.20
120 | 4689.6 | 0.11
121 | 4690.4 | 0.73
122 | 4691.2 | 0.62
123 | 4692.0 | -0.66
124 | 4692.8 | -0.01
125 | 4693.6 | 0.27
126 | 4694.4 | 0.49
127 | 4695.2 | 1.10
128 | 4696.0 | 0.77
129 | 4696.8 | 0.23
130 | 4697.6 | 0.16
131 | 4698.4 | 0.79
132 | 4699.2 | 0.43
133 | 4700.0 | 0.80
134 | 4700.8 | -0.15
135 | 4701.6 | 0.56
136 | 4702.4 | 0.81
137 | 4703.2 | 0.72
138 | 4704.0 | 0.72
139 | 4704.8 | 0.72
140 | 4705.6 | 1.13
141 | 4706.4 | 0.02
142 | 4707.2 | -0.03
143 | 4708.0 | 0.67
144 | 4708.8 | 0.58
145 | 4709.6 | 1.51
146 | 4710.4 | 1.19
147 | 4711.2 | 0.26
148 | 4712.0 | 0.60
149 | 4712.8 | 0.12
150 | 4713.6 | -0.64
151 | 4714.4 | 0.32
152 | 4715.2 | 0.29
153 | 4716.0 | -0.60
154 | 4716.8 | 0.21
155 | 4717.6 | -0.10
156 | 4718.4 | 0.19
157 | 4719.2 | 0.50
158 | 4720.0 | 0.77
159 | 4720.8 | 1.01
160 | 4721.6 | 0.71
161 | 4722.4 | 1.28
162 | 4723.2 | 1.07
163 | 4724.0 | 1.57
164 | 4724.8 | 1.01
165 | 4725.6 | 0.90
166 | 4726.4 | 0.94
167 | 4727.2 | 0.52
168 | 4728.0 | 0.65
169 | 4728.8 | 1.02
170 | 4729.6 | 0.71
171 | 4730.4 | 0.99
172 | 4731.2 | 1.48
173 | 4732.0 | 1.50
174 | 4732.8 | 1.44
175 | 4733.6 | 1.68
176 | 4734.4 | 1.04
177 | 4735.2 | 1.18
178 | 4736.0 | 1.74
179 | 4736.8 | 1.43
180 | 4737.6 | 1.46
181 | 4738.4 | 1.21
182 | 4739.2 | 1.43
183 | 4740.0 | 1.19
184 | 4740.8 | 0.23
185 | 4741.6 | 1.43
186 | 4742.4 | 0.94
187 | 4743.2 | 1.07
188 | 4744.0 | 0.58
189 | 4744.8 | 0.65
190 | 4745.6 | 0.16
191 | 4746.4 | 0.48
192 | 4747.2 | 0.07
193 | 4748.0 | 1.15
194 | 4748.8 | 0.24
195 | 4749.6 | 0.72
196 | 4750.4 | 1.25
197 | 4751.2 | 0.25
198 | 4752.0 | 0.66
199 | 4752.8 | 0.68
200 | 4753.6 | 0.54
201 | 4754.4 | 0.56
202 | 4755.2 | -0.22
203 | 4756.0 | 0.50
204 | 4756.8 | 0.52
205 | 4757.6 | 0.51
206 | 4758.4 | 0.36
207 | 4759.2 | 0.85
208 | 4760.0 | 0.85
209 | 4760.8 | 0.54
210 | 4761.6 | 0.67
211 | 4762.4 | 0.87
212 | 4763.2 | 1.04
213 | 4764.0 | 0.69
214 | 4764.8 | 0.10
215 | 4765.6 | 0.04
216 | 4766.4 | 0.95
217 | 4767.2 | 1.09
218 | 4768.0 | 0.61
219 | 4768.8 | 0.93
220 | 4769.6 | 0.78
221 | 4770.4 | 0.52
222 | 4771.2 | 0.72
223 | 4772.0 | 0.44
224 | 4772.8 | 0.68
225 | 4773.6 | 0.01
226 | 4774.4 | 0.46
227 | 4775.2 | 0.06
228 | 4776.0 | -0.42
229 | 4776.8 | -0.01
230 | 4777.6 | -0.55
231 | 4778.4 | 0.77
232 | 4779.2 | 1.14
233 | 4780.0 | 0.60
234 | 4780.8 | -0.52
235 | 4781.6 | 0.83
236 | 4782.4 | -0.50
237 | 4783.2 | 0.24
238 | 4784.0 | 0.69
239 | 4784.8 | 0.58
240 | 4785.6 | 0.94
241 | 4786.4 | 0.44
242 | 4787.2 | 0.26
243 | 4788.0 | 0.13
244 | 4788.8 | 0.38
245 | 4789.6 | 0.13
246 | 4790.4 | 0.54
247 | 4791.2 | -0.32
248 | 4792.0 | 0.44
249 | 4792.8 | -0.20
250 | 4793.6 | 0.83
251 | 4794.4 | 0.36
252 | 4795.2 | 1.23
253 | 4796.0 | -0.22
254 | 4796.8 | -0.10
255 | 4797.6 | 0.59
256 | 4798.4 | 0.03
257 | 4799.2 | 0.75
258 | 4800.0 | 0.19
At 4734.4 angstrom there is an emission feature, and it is Lyman alpha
